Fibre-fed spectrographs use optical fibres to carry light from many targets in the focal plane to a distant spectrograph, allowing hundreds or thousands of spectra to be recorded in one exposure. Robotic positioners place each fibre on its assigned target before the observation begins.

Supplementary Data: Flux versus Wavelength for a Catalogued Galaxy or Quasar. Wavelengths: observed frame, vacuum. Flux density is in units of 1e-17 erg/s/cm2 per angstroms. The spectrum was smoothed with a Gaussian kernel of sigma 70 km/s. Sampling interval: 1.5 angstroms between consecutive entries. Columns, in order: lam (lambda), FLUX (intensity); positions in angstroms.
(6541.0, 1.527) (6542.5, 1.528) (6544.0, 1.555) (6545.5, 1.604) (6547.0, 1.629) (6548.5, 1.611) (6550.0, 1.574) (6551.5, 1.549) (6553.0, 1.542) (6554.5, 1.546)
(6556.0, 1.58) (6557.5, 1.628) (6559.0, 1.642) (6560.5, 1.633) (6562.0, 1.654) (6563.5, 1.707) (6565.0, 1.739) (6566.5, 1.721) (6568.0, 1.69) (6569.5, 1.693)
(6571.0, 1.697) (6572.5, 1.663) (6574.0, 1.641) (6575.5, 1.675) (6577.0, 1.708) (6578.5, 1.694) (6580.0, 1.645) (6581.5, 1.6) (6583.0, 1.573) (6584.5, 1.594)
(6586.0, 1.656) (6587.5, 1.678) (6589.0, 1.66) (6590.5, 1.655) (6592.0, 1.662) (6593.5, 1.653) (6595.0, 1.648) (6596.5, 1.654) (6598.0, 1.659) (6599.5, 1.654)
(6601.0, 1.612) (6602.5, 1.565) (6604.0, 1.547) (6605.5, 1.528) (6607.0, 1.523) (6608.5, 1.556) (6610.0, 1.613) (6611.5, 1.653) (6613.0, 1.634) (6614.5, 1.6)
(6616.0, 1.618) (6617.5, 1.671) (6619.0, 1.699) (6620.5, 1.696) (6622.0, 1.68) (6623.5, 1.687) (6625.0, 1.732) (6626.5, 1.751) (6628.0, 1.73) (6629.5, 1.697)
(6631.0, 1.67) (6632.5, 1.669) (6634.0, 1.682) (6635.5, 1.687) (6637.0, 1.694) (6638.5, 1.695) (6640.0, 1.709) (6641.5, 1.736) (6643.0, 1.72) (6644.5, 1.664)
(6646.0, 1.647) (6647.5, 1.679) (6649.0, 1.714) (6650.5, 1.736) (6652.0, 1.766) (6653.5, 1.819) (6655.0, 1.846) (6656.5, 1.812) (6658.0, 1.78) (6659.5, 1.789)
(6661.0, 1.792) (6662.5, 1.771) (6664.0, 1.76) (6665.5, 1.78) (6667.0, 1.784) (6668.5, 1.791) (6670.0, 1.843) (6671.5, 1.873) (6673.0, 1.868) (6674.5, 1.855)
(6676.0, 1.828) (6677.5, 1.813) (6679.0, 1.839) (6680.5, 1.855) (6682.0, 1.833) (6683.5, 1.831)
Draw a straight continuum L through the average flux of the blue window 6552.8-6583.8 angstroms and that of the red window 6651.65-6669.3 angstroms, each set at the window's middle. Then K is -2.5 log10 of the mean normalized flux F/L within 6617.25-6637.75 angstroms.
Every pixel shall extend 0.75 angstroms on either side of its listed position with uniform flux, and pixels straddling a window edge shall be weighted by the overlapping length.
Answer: 0.029 mag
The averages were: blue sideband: 1.65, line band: 1.7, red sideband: 1.79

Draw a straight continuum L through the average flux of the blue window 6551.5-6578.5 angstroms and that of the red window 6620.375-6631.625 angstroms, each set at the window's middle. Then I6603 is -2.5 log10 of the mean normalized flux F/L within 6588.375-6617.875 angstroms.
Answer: 0.05 mag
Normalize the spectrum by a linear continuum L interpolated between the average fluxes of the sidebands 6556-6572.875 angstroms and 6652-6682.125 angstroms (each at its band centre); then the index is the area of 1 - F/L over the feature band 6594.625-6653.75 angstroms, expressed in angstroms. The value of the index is 3.0 angstroms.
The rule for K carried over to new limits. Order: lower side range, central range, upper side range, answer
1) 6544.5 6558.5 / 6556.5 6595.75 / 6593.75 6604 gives -0.04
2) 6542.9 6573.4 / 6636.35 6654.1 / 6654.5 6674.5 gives 0.04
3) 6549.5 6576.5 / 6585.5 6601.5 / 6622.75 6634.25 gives 0.01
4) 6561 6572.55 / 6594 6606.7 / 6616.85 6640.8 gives 0.06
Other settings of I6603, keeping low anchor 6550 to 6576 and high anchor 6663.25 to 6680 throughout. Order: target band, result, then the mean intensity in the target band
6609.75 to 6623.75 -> 0.05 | 1.66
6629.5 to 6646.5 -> 0.05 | 1.69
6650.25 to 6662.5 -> 0.00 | 1.79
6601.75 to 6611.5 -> 0.10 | 1.56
